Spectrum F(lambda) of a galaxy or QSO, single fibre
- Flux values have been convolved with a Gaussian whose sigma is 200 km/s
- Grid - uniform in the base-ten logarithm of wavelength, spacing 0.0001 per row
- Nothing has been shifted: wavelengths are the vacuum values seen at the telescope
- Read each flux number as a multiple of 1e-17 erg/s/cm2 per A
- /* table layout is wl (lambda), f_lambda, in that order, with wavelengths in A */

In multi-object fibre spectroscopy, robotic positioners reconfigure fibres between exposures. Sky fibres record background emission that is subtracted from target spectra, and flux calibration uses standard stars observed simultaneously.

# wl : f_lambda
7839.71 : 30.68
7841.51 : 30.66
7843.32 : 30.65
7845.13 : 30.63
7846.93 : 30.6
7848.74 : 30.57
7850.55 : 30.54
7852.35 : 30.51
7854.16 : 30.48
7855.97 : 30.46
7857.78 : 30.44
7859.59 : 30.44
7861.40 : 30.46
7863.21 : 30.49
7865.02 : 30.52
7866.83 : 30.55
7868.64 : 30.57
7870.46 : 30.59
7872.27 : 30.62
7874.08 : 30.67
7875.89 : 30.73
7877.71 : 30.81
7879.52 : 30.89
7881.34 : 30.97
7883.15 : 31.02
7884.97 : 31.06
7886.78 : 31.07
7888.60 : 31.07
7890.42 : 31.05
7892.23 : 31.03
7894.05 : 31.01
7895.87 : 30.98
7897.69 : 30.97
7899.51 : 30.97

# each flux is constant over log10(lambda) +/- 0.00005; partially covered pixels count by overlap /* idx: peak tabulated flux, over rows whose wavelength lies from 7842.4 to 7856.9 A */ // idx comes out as 30.65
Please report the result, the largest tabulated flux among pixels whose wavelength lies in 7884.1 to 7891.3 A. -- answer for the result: 31.07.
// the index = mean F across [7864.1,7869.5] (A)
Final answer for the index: 30.6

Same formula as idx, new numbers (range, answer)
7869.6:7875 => 30.67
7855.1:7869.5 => 30.57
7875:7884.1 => 31.02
